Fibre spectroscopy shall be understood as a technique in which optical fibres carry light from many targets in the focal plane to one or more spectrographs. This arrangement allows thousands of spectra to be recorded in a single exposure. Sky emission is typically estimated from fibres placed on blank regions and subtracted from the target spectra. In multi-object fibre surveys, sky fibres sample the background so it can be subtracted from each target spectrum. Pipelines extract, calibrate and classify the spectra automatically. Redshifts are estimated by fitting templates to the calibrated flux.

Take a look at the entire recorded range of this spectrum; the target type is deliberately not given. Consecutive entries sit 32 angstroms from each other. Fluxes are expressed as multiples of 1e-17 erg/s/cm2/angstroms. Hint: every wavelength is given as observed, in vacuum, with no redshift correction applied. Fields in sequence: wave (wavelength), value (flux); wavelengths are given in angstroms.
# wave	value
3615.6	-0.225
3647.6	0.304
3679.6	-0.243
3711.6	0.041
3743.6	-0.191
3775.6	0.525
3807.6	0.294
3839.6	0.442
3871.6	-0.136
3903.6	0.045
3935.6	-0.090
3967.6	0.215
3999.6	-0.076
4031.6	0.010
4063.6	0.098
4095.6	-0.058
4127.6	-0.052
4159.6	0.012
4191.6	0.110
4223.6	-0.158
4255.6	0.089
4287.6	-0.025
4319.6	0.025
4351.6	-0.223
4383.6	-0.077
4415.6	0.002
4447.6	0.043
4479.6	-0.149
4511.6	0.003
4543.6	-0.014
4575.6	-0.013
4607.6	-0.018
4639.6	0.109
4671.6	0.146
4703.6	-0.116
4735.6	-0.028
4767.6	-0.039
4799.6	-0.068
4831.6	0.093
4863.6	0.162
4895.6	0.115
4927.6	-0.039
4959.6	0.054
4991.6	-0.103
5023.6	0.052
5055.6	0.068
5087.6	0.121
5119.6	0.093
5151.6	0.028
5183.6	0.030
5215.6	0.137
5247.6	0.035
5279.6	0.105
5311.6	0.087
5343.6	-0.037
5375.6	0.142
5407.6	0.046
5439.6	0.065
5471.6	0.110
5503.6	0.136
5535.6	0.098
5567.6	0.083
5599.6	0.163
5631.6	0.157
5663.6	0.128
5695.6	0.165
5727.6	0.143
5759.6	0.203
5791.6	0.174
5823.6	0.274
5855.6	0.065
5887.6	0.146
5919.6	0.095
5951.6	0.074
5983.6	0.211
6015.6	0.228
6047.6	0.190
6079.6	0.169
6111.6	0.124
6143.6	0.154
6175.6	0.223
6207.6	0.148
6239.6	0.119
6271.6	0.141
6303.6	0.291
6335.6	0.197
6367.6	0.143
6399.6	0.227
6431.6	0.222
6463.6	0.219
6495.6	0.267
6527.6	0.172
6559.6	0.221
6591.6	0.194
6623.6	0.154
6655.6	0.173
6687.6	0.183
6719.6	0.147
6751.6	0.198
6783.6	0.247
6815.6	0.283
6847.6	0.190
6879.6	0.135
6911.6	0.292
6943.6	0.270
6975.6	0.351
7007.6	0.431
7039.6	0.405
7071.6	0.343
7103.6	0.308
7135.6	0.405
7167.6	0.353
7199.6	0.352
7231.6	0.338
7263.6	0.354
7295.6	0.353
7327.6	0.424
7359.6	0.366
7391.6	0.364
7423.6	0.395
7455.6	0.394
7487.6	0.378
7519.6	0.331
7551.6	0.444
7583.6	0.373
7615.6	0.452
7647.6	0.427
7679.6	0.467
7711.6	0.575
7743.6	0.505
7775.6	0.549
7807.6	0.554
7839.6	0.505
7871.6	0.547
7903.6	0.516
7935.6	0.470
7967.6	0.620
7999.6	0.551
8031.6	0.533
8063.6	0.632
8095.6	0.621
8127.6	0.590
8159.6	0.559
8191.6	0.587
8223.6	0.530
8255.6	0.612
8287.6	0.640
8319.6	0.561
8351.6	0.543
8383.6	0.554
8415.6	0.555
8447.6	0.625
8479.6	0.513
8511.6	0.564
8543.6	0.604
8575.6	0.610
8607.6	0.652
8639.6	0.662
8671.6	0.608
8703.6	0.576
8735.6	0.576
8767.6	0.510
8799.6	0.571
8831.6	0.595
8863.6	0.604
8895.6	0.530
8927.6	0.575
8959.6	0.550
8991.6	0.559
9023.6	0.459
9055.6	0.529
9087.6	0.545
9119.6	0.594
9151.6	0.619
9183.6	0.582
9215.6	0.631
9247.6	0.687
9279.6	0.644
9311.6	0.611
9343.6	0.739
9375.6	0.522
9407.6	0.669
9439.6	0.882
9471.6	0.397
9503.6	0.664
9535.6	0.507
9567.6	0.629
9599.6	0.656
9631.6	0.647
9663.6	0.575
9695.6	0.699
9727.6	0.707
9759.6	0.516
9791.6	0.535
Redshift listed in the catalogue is 0.745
